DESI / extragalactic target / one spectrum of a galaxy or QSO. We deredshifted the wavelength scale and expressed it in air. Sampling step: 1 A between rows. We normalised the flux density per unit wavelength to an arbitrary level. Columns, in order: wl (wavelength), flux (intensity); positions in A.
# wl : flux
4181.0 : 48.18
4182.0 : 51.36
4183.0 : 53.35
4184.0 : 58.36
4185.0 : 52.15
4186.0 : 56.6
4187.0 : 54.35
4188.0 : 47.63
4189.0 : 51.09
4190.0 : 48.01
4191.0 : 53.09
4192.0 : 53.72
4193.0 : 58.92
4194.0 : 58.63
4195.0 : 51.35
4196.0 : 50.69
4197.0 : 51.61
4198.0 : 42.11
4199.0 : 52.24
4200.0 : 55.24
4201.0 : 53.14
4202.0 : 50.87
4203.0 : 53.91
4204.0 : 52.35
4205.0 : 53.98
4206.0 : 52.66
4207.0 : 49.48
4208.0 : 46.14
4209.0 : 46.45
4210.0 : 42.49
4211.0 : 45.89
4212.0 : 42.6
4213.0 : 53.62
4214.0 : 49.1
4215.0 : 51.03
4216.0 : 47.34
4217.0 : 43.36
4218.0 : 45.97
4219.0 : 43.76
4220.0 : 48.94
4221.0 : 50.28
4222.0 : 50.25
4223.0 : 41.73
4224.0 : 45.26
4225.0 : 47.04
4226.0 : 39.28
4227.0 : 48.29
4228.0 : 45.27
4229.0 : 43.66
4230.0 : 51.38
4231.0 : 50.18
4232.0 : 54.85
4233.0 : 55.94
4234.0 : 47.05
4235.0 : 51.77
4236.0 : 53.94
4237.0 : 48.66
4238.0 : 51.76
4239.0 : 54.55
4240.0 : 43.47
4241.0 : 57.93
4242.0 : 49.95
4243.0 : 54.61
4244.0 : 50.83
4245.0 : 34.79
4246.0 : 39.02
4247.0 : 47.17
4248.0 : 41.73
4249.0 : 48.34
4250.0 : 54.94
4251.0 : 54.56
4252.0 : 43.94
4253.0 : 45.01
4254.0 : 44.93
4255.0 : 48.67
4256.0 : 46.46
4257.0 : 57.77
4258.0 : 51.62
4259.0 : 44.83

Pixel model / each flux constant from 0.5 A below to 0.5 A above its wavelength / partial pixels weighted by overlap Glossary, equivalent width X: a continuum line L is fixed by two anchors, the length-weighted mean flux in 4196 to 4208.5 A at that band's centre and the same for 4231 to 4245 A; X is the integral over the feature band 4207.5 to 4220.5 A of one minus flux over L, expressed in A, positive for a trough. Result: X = 1.14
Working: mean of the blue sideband 51.1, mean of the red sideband 51.3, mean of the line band 46.7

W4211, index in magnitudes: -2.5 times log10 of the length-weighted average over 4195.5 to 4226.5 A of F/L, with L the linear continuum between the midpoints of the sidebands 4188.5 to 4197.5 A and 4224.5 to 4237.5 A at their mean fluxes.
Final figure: 0.06 mag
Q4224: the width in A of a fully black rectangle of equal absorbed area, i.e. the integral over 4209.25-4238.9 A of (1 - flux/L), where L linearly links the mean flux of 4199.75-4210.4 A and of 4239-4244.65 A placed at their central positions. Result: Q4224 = 1.7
